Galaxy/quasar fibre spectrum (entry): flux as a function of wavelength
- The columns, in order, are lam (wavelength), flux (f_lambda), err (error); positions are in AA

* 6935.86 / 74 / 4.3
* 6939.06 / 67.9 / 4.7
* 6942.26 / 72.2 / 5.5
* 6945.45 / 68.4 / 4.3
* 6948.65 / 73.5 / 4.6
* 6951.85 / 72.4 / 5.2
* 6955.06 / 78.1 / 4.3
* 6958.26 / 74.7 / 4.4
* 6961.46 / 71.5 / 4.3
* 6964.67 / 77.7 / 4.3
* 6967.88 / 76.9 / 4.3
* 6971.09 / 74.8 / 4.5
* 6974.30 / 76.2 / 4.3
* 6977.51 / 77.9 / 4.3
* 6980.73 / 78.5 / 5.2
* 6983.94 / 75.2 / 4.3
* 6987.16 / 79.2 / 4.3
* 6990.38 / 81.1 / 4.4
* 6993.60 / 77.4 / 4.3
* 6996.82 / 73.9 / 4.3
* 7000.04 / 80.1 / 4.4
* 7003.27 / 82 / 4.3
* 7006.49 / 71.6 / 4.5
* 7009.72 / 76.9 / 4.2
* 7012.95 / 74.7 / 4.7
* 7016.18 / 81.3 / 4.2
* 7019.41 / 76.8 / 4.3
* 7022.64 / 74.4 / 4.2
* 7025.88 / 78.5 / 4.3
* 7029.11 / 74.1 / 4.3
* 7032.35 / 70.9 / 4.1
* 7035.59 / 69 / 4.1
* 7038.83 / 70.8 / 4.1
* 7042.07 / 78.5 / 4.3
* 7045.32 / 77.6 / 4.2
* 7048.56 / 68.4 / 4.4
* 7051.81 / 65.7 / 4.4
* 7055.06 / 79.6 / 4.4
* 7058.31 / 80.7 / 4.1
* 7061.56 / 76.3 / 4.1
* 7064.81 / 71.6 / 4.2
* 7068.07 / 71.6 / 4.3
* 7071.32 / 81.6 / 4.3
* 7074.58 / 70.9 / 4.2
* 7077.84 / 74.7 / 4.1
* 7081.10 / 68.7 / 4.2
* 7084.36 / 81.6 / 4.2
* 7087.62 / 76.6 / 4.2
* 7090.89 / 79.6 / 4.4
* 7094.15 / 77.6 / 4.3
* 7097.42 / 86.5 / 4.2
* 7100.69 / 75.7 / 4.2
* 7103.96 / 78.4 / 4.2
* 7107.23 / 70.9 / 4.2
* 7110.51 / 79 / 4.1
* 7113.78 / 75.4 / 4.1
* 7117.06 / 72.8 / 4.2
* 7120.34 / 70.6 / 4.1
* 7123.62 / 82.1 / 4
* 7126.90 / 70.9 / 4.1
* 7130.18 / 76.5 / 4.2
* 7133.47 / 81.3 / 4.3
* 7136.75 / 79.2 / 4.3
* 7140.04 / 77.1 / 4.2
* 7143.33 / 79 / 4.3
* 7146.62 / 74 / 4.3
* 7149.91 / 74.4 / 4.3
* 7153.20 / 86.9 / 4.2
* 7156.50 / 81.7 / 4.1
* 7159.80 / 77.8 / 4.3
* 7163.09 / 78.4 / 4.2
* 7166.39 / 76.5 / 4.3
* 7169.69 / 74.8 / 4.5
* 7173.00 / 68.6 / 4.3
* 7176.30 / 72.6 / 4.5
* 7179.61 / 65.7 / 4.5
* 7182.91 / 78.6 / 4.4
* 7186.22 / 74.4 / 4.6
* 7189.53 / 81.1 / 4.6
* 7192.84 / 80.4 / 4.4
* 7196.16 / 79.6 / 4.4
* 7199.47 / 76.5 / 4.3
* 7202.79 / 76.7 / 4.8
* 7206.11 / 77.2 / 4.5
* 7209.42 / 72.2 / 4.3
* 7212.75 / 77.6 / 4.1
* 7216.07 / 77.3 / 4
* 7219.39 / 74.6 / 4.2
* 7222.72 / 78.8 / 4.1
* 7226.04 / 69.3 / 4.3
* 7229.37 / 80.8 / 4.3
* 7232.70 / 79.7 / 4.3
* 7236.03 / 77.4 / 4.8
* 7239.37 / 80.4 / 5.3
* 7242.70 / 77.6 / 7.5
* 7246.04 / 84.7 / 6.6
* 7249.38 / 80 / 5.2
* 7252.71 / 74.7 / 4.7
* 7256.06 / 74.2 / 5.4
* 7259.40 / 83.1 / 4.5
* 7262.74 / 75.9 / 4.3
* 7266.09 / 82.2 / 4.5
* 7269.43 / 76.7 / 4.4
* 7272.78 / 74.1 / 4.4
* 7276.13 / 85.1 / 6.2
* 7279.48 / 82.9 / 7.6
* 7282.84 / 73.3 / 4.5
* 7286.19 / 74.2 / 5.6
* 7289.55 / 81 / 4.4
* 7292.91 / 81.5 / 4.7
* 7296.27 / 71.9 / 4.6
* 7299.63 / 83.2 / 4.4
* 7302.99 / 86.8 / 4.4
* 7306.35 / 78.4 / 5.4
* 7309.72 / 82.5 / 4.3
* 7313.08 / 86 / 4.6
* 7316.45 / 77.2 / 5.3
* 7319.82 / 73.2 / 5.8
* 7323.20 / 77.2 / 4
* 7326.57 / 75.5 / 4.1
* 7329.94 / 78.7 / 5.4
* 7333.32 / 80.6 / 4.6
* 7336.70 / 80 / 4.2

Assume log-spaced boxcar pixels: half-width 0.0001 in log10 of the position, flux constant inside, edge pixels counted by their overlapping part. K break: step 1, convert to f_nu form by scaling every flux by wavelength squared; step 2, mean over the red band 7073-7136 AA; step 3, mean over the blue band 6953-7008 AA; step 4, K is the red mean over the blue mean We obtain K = 1.0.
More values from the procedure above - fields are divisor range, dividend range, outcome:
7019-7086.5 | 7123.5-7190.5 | 1.06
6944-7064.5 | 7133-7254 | 1.08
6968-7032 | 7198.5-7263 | 1.07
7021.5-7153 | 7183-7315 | 1.09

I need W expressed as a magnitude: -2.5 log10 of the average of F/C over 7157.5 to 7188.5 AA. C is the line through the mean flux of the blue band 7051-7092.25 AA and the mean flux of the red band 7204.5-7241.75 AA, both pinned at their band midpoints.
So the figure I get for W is 0.03 mag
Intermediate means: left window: 75.5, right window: 76.9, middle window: 74.5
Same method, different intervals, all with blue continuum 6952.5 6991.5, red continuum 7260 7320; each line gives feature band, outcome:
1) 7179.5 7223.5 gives 0.03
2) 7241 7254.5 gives 0.00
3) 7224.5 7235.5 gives 0.03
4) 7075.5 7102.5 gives 0.00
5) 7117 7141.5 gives 0.02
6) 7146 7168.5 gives -0.01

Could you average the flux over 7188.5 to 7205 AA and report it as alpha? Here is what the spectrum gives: 78.7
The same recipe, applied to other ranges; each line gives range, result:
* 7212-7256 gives 77.8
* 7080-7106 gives 78.2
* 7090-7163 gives 77.6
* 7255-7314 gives 79.6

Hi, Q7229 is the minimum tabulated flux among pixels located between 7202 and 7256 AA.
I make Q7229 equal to 69.3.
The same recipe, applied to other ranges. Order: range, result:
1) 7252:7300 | 71.9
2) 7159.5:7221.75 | 65.7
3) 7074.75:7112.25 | 68.7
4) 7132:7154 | 74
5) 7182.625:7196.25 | 74.4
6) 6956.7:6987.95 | 71.5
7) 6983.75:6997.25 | 73.9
